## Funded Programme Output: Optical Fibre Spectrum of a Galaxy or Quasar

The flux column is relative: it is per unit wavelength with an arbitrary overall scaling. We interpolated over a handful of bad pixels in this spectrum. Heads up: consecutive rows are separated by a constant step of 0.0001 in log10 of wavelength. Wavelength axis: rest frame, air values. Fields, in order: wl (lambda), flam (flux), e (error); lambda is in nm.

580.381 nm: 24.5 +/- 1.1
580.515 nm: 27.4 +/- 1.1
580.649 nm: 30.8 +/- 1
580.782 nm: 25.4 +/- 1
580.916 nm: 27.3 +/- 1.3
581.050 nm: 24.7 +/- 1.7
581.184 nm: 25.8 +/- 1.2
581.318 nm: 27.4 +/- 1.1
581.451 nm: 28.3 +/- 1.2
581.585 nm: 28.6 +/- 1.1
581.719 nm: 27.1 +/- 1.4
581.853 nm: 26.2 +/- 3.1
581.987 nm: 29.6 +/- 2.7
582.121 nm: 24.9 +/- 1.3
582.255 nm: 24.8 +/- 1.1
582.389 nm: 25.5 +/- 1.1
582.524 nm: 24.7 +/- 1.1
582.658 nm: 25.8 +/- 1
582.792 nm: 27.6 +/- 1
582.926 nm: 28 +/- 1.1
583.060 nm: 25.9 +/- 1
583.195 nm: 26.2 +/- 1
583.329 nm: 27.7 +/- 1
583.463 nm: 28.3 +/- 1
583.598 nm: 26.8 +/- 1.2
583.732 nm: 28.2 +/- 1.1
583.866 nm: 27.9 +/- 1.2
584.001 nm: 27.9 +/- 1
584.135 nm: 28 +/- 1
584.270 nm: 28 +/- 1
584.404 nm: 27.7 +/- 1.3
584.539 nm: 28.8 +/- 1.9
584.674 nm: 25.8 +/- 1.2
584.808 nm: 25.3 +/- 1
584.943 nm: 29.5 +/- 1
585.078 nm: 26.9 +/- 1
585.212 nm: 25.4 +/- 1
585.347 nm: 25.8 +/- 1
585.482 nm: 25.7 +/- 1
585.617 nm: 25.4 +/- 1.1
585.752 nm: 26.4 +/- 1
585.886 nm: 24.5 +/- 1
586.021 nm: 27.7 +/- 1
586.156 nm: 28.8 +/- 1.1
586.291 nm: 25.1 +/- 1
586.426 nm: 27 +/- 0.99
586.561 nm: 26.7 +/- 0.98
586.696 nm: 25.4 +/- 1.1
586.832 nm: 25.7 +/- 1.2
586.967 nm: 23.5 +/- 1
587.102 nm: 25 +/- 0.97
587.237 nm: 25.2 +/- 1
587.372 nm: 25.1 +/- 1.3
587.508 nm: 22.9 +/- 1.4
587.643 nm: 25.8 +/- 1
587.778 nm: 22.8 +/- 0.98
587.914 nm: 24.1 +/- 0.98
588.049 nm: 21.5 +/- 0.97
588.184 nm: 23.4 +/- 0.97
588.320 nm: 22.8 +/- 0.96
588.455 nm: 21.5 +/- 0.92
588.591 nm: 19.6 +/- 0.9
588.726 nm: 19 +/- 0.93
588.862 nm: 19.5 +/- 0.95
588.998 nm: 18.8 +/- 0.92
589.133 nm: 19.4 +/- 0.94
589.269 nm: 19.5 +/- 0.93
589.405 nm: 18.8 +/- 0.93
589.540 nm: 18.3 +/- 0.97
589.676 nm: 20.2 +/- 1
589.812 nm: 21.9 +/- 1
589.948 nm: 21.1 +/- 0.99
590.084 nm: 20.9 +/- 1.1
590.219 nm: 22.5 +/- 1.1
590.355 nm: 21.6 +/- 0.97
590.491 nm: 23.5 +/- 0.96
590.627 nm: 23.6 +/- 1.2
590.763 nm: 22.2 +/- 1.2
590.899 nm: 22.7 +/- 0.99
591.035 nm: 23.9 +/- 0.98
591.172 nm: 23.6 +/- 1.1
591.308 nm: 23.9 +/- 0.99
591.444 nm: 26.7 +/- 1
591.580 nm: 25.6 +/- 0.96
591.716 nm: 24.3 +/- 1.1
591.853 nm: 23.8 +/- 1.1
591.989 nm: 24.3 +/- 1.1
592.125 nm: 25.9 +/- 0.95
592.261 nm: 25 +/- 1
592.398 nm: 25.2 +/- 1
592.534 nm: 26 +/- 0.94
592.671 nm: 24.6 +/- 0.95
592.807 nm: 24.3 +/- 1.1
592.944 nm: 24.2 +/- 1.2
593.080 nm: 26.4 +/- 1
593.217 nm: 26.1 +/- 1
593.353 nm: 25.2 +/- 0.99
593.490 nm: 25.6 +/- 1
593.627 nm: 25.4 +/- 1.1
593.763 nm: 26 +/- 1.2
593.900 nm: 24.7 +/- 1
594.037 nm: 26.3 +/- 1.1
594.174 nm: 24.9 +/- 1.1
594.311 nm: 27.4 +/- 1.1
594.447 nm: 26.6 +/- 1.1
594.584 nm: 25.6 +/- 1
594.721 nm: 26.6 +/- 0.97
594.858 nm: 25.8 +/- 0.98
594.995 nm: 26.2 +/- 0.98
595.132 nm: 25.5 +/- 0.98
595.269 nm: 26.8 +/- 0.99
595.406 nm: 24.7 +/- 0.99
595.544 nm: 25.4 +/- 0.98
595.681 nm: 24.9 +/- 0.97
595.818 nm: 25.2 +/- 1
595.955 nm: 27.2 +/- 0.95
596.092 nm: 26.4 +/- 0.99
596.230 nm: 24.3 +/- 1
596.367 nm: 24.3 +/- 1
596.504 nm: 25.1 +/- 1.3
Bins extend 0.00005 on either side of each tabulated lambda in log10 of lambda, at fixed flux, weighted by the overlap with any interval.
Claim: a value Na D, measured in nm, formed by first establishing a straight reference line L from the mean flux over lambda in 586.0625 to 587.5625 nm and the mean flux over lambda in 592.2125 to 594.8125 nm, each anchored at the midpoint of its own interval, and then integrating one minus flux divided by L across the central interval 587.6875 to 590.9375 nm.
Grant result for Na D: 0.549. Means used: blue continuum 25.5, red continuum 25.6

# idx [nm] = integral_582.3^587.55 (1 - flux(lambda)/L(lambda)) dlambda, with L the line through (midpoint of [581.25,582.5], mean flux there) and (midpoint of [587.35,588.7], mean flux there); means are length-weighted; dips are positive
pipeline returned -0.35 nm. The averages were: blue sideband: 26.8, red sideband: 22.8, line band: 26.5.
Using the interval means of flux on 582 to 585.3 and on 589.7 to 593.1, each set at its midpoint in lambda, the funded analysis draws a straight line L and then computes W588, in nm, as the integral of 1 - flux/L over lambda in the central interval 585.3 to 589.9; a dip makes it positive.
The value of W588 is 0.38 nm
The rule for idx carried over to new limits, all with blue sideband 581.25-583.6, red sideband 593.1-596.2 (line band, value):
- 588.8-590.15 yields 0.33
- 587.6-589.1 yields 0.27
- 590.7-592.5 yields 0.11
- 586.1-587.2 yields 0.03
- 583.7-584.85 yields -0.04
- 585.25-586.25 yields 0.01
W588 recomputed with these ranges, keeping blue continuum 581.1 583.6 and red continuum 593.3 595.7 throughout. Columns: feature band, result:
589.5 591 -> 0.25 nm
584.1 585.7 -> -0.02 nm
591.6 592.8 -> 0.05 nm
